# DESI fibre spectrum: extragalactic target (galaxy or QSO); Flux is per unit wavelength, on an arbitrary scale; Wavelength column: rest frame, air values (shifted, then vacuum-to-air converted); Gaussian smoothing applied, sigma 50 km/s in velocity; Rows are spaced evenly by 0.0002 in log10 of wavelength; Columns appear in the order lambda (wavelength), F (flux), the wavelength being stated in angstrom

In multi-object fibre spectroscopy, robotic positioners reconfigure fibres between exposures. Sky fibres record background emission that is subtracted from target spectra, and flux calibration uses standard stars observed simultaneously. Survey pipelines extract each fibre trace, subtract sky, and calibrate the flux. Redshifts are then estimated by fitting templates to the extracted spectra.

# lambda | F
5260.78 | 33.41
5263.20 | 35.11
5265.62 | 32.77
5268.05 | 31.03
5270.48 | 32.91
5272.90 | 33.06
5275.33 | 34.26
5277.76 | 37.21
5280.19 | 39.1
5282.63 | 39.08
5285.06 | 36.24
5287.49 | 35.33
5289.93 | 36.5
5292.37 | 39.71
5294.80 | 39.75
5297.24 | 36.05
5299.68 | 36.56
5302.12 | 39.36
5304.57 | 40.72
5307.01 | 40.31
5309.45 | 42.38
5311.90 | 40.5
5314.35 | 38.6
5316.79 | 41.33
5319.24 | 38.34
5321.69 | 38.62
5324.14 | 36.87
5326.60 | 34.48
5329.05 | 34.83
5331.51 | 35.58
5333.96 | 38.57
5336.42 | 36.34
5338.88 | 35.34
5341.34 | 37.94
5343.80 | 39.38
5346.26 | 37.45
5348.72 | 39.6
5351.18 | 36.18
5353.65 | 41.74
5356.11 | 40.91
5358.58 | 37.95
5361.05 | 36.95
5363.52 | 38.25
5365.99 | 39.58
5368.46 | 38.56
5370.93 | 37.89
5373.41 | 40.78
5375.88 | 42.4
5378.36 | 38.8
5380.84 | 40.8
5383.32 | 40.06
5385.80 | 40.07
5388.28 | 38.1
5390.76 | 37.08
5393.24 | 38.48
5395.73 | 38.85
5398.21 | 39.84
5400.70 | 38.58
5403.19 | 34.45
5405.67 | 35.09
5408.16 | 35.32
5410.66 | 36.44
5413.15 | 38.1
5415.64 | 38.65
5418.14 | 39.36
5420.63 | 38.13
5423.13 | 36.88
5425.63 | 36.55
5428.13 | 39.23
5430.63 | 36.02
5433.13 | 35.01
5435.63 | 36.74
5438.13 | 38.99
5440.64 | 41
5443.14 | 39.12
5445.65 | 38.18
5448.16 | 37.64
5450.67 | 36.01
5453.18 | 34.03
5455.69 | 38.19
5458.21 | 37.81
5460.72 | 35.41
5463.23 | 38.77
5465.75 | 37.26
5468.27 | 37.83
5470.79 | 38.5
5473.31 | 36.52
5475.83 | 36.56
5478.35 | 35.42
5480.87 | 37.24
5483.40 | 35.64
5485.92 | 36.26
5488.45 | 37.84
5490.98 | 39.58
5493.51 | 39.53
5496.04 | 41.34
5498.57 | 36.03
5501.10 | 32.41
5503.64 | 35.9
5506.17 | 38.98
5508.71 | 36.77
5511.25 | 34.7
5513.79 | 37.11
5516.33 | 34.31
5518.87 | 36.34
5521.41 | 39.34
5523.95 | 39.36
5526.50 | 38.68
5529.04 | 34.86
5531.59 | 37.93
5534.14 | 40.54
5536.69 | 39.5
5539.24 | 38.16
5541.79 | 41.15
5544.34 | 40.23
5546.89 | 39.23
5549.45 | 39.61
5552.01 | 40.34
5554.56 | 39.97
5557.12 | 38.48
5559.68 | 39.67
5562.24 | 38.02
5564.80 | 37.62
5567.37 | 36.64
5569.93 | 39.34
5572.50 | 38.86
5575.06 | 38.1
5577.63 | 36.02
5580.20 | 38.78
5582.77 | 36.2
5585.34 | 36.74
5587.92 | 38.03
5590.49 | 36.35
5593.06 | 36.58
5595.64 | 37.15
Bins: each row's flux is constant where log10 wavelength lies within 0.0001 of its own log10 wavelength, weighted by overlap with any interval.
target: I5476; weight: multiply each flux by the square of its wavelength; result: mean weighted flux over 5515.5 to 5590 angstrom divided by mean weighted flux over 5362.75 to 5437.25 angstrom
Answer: 1.1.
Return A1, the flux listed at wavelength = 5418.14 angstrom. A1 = 39.36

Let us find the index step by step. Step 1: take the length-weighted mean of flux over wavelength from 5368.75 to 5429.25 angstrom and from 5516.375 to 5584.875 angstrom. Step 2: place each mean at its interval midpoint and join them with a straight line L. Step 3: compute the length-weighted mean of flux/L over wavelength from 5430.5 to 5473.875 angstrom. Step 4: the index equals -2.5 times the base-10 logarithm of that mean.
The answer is 0.03 mag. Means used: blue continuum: 38.3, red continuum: 38.5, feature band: 37.4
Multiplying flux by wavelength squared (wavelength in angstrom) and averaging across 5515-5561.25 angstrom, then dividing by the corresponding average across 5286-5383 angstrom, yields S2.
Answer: 1.09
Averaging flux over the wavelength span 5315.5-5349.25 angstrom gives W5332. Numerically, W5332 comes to 37.4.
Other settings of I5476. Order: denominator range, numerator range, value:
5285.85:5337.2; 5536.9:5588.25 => 1.11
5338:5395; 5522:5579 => 1.07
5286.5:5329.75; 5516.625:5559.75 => 1.10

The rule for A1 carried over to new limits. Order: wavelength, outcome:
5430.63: 36.02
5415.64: 38.65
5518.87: 36.34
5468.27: 37.83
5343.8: 39.38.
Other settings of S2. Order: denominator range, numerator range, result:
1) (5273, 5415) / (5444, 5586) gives 1.05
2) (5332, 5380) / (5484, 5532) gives 1.02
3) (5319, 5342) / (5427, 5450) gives 1.08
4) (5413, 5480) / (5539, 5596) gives 1.07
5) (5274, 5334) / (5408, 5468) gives 1.04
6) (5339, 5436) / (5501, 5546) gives 1.04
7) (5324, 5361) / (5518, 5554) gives 1.12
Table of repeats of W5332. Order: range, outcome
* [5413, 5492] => 37.4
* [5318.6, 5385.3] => 38.3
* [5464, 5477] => 37.4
